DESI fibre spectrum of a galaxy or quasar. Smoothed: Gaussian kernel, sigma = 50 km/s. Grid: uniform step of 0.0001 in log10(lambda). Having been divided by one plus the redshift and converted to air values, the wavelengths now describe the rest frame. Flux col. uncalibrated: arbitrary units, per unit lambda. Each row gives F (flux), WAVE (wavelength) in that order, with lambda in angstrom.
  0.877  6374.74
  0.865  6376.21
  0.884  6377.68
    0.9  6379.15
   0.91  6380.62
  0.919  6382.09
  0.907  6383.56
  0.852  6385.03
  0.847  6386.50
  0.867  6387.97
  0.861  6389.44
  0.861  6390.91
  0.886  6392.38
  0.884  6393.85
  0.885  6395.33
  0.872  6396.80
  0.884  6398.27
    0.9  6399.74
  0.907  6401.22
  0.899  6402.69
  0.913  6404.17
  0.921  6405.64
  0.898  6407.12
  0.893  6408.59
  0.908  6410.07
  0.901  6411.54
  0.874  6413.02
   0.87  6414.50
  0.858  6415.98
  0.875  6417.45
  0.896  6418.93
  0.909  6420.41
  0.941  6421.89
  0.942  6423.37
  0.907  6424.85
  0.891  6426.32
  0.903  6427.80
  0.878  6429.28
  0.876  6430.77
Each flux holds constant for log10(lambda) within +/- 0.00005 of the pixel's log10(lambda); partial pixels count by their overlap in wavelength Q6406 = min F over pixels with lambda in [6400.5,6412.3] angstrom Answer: 0.893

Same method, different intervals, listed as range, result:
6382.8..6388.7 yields 0.847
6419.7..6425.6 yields 0.907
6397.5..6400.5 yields 0.884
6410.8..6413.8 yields 0.874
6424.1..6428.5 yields 0.891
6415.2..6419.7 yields 0.858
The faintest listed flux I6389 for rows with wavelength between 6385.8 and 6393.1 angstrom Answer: 0.847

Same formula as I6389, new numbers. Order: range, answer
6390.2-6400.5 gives 0.861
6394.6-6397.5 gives 0.872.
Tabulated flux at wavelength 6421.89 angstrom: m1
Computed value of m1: 0.941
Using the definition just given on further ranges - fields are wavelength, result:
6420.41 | 0.909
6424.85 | 0.907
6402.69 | 0.899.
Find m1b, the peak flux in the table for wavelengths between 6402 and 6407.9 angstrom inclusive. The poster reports 0.921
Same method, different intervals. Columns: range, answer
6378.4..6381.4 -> 0.91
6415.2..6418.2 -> 0.875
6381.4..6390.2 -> 0.919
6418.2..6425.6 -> 0.942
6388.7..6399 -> 0.886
